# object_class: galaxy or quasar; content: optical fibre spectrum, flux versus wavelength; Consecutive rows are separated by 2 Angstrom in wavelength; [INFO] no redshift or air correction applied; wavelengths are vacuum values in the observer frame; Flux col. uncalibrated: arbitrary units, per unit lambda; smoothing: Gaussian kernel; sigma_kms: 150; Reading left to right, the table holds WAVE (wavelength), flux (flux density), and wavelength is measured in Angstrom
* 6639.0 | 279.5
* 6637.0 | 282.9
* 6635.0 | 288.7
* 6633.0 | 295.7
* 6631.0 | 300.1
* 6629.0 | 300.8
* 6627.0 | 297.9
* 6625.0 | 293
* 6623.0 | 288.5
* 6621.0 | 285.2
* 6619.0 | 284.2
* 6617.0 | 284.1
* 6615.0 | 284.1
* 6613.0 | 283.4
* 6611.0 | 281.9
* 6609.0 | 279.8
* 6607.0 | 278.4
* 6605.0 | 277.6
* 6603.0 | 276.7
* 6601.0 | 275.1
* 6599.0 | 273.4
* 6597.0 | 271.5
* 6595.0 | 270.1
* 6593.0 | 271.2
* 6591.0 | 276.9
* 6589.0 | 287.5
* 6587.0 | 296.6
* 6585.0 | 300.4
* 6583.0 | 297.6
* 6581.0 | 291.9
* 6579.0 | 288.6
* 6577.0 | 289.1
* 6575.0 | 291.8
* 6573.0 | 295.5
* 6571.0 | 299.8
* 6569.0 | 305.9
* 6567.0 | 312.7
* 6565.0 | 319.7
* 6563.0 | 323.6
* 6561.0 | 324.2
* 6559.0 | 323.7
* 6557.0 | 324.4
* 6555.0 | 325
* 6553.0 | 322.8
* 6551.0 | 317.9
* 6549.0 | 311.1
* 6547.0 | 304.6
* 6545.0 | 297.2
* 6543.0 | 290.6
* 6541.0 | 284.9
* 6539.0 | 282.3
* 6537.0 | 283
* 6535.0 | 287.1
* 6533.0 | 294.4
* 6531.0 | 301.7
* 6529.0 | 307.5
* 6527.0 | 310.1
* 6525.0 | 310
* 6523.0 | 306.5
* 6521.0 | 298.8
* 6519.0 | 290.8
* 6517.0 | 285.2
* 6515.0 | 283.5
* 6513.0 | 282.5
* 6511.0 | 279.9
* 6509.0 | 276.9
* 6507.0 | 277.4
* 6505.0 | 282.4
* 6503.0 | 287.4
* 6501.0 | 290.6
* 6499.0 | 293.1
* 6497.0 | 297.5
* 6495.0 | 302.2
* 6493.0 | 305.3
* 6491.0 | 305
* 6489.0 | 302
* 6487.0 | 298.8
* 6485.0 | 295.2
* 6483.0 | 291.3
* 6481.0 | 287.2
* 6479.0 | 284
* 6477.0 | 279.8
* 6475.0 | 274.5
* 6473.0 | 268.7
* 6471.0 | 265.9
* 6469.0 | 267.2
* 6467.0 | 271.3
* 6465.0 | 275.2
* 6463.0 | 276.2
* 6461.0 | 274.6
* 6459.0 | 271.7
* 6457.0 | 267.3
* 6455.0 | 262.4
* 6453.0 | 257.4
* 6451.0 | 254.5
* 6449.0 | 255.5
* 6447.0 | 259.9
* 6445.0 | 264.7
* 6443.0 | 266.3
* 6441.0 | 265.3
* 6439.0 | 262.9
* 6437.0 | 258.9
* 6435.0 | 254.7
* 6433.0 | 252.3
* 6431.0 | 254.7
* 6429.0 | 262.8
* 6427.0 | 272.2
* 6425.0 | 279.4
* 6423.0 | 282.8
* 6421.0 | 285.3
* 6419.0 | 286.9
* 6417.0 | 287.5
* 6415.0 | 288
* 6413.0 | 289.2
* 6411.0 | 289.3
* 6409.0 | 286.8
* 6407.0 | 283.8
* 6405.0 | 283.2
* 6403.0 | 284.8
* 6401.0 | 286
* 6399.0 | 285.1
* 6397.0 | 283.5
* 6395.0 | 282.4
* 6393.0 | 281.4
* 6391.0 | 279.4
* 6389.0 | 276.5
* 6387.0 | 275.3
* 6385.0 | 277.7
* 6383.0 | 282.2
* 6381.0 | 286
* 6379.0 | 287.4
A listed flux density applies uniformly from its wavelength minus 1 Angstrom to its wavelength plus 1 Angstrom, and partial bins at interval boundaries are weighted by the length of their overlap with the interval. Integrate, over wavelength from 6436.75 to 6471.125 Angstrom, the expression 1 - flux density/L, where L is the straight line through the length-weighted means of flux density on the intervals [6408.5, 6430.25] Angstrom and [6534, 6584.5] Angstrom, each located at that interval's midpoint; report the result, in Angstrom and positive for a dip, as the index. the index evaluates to 2.6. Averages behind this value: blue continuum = 282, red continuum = 304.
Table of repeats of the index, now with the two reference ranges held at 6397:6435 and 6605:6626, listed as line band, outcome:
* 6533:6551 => -0.8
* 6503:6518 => 0.0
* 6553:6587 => -2.9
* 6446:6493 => 0.7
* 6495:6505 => -0.4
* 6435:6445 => 0.6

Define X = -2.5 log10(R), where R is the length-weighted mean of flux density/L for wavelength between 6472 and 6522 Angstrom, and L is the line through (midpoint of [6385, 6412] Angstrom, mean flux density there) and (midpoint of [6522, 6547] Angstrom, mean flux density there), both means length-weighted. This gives 0.01 mag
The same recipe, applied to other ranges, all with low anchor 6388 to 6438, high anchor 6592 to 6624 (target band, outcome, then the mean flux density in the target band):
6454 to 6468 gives 0.03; 271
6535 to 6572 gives -0.11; 308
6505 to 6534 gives -0.05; 293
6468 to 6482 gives 0.01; 275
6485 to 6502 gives -0.08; 299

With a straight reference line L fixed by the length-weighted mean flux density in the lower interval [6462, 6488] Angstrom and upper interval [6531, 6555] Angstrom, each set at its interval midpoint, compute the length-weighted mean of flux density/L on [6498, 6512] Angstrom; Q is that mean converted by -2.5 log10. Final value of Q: 0.016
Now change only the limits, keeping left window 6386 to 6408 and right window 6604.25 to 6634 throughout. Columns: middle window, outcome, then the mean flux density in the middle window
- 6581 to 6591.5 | -0.02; 293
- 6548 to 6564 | -0.13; 322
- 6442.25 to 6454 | 0.09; 260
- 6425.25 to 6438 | 0.09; 260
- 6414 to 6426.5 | -0.01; 284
